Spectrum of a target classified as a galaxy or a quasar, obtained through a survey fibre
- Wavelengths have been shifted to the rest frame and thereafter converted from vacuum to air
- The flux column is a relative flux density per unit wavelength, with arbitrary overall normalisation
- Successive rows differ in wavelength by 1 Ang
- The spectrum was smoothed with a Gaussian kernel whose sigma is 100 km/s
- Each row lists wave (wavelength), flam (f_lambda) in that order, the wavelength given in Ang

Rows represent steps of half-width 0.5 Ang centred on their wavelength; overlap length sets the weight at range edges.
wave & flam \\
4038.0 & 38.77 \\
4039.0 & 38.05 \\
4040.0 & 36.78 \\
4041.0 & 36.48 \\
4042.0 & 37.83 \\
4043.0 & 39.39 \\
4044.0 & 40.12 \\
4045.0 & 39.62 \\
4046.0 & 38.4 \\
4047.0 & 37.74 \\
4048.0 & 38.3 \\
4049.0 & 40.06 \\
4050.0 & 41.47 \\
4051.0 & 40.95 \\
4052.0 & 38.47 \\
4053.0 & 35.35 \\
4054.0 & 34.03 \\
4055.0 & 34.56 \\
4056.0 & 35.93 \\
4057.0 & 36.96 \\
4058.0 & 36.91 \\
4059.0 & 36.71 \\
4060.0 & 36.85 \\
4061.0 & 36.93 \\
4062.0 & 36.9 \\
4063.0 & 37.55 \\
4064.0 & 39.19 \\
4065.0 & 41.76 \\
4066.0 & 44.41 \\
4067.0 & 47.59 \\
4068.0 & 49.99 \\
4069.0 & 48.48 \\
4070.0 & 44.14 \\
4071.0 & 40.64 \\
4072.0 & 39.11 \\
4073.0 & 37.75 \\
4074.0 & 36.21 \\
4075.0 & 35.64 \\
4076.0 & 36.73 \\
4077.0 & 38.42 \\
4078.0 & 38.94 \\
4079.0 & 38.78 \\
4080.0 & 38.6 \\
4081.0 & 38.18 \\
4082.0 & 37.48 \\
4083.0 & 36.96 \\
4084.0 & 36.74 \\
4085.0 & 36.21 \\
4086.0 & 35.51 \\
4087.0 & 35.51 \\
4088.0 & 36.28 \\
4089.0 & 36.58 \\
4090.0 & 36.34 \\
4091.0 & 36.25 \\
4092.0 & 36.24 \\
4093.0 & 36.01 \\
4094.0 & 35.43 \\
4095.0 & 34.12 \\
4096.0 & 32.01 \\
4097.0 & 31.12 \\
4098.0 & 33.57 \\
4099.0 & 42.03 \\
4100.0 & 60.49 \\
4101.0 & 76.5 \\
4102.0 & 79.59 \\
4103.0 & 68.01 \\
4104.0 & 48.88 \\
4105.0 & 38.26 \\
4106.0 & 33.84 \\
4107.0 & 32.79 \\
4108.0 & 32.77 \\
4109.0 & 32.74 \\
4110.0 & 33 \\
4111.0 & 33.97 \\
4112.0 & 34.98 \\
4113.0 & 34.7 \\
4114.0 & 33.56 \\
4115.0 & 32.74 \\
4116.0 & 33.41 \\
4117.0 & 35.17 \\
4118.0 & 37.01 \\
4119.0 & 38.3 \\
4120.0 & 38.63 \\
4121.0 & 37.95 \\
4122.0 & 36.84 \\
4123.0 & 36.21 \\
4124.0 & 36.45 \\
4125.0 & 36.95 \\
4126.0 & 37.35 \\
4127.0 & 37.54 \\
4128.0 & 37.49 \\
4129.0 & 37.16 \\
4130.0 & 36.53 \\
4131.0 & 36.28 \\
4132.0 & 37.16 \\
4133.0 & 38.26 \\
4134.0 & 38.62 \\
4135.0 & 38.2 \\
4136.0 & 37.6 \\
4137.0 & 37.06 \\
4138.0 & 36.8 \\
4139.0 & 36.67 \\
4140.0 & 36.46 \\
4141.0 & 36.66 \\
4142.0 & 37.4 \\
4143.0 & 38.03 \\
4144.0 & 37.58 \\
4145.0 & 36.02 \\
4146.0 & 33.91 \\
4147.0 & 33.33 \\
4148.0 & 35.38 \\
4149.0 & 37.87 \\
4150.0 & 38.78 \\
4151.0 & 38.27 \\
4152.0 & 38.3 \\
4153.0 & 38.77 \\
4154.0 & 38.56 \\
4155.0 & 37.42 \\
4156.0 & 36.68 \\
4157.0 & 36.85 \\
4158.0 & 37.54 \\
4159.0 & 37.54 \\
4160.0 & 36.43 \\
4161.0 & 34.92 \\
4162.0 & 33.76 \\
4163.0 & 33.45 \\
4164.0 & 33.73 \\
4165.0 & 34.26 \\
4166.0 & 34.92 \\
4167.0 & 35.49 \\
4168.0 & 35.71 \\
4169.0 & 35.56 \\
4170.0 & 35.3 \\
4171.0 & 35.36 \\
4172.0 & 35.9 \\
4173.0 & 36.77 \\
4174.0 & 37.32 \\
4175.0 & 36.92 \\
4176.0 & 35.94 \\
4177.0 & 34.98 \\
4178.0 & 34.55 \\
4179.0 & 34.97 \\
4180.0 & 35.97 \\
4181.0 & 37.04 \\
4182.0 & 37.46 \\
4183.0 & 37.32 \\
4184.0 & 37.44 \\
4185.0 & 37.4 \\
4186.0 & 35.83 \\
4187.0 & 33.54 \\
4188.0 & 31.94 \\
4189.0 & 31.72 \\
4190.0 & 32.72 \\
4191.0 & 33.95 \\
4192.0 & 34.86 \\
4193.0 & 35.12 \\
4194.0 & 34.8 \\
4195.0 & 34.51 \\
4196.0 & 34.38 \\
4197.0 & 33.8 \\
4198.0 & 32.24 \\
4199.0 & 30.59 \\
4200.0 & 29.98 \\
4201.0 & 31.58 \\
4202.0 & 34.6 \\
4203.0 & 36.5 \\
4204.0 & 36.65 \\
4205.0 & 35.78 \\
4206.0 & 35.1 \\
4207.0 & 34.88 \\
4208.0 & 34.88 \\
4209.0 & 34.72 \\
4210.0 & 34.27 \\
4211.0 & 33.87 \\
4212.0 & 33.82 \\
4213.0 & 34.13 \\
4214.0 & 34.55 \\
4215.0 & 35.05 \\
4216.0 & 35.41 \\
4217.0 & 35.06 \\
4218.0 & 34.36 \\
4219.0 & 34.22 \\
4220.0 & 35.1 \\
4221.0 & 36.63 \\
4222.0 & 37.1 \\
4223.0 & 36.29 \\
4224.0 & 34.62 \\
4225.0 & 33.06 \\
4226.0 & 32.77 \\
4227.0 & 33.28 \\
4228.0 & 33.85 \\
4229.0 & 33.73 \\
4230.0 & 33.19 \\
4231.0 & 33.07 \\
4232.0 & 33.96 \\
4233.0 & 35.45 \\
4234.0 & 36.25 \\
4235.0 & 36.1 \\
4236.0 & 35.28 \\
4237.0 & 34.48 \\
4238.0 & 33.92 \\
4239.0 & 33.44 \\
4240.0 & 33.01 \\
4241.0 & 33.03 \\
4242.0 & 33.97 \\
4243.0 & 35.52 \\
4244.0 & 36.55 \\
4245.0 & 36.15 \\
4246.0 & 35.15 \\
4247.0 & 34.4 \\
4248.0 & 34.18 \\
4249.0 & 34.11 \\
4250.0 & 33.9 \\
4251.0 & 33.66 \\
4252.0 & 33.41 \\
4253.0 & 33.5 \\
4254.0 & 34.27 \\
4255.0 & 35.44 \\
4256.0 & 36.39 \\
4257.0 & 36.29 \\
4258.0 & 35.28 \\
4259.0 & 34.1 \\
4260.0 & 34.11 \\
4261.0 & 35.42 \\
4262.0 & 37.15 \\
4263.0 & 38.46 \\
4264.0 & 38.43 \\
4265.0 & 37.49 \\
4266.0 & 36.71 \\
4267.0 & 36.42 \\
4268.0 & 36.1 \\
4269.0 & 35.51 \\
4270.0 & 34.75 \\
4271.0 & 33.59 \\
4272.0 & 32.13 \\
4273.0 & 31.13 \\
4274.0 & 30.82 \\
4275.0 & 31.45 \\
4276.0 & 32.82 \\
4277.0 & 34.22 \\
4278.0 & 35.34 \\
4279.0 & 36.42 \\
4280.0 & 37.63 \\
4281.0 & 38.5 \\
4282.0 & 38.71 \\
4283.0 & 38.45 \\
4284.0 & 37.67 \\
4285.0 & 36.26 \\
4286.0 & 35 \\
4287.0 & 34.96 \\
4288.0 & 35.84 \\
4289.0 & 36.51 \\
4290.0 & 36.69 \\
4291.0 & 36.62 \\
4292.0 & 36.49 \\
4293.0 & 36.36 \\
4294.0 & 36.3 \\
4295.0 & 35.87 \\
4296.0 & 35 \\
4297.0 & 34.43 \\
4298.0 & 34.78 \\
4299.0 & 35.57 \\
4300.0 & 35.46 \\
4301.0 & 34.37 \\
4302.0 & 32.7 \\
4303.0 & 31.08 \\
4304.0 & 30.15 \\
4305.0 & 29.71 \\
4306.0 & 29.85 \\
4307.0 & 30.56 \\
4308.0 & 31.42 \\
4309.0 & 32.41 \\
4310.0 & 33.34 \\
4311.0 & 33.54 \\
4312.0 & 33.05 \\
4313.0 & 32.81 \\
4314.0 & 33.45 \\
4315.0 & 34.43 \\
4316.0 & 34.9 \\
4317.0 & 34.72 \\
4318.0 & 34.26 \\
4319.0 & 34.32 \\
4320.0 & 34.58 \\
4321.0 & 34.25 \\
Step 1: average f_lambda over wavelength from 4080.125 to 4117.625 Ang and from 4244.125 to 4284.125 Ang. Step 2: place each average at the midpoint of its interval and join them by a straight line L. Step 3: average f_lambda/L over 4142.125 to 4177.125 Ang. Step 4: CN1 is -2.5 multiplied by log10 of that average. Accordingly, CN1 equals 0.047 mag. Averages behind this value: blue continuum 39.4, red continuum 35.2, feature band 36.2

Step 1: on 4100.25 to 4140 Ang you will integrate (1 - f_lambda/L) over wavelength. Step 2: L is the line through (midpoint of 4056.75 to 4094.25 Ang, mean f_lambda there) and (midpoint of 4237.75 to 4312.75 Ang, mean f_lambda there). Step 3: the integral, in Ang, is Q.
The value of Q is -1.83 Ang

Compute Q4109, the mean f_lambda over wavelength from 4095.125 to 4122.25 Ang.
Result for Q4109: 40.8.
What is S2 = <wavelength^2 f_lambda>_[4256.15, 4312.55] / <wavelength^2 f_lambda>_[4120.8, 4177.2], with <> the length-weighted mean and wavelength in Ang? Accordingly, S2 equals 1.01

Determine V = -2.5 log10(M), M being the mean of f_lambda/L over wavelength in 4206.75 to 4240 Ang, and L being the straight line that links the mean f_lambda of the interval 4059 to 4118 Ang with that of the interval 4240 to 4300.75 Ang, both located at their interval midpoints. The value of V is 0.058 mag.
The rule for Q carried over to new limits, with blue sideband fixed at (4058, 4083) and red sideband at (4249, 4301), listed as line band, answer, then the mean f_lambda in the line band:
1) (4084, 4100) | 1.2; 36.4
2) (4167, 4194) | 1.4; 35.4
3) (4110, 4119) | 1.0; 34.6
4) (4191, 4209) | 1.4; 34.1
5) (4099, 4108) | -3.2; 52.9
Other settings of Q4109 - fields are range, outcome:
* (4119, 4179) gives 36.6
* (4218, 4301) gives 35.1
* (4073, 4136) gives 38.6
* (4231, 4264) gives 34.9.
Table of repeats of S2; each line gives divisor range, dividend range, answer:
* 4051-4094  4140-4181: 0.99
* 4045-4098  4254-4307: 1.02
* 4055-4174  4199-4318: 0.97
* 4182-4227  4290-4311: 1.02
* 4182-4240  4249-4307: 1.05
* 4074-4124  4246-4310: 0.97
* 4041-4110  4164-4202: 0.92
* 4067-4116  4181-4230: 0.91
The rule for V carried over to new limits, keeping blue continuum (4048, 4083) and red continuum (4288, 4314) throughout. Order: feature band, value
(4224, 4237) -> 0.038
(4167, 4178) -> 0.025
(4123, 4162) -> 0.011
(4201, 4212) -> 0.032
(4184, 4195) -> 0.061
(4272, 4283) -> -0.013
